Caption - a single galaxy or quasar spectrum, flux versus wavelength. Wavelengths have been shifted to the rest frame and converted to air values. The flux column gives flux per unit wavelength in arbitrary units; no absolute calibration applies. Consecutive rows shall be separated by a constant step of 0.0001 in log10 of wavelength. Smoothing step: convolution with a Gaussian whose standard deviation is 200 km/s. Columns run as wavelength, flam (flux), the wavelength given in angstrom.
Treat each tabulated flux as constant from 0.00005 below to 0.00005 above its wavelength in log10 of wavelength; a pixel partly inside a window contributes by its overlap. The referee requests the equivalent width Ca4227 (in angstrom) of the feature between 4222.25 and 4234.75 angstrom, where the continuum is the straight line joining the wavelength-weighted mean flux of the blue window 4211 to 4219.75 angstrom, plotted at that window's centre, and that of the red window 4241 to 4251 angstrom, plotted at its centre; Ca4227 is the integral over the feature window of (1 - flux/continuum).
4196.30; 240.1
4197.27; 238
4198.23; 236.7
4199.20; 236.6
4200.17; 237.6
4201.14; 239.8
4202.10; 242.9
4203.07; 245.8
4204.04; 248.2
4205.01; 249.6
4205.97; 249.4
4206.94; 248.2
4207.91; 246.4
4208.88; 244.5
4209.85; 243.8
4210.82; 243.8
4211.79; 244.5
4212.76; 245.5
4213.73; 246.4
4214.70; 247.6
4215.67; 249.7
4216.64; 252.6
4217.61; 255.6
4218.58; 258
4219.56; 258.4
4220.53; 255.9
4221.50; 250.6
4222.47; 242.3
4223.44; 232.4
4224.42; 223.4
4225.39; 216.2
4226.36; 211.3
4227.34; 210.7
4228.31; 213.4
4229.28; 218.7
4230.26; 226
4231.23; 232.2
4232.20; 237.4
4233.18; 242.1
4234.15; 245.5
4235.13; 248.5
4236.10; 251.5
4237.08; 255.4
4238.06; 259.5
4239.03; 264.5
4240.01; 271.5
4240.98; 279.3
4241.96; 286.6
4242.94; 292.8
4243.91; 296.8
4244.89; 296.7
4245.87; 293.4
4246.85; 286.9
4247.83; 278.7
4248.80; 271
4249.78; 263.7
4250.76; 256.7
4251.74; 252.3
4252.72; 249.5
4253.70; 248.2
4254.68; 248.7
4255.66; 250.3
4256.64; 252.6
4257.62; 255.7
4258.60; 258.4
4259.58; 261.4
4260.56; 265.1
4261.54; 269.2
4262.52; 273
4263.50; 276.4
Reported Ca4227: 1.8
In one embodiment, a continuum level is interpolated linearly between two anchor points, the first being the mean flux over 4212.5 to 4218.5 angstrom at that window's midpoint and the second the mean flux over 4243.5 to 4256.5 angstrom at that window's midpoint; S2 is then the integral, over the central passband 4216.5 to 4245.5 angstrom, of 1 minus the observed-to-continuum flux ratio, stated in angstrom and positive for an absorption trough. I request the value 1.0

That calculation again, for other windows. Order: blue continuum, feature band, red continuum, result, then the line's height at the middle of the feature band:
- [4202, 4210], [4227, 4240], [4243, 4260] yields 0.9 angstrom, 259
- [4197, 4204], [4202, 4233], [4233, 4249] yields 1.6 angstrom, 254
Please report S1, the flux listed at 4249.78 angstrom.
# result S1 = 263.7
